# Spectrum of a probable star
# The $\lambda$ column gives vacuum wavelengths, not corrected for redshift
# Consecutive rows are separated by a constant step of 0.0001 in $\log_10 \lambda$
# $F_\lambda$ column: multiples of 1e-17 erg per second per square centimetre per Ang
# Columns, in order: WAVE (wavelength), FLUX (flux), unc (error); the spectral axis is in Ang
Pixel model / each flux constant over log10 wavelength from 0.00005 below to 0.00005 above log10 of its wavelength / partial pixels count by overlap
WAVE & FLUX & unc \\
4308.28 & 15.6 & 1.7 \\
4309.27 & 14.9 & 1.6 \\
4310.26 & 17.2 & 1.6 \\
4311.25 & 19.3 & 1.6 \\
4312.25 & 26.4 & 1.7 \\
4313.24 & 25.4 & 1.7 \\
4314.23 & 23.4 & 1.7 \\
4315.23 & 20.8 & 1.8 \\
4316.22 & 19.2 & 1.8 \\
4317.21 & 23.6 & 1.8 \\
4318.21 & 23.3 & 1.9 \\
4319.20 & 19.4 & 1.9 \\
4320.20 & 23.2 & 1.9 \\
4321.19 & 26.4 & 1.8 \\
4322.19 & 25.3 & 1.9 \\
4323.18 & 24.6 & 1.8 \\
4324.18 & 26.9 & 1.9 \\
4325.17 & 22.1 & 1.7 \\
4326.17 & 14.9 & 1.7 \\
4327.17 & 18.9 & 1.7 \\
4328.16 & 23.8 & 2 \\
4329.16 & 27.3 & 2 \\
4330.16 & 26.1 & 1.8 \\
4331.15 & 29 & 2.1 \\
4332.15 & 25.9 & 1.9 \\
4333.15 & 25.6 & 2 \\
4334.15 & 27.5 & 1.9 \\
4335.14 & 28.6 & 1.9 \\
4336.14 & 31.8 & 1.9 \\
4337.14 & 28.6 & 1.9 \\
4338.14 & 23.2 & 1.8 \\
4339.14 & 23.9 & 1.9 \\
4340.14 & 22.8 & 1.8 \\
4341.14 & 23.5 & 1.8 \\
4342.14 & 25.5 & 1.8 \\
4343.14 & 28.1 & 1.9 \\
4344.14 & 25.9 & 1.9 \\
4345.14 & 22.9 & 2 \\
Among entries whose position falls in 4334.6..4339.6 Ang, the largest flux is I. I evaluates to 31.8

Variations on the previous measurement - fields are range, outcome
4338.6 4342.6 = 25.5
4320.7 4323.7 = 26.4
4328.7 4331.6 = 29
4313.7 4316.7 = 23.4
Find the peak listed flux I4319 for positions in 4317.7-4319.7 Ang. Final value 23.3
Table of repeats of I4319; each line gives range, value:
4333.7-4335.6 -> 28.6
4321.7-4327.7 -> 26.9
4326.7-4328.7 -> 23.8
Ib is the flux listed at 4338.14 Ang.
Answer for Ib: 23.2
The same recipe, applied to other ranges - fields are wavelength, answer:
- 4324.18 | 26.9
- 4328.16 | 23.8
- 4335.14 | 28.6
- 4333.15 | 25.6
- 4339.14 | 23.9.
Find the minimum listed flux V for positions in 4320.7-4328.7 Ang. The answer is 14.9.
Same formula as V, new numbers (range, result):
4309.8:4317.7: 17.2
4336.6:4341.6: 22.8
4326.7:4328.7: 18.9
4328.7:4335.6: 25.6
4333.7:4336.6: 27.5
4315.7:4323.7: 19.2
